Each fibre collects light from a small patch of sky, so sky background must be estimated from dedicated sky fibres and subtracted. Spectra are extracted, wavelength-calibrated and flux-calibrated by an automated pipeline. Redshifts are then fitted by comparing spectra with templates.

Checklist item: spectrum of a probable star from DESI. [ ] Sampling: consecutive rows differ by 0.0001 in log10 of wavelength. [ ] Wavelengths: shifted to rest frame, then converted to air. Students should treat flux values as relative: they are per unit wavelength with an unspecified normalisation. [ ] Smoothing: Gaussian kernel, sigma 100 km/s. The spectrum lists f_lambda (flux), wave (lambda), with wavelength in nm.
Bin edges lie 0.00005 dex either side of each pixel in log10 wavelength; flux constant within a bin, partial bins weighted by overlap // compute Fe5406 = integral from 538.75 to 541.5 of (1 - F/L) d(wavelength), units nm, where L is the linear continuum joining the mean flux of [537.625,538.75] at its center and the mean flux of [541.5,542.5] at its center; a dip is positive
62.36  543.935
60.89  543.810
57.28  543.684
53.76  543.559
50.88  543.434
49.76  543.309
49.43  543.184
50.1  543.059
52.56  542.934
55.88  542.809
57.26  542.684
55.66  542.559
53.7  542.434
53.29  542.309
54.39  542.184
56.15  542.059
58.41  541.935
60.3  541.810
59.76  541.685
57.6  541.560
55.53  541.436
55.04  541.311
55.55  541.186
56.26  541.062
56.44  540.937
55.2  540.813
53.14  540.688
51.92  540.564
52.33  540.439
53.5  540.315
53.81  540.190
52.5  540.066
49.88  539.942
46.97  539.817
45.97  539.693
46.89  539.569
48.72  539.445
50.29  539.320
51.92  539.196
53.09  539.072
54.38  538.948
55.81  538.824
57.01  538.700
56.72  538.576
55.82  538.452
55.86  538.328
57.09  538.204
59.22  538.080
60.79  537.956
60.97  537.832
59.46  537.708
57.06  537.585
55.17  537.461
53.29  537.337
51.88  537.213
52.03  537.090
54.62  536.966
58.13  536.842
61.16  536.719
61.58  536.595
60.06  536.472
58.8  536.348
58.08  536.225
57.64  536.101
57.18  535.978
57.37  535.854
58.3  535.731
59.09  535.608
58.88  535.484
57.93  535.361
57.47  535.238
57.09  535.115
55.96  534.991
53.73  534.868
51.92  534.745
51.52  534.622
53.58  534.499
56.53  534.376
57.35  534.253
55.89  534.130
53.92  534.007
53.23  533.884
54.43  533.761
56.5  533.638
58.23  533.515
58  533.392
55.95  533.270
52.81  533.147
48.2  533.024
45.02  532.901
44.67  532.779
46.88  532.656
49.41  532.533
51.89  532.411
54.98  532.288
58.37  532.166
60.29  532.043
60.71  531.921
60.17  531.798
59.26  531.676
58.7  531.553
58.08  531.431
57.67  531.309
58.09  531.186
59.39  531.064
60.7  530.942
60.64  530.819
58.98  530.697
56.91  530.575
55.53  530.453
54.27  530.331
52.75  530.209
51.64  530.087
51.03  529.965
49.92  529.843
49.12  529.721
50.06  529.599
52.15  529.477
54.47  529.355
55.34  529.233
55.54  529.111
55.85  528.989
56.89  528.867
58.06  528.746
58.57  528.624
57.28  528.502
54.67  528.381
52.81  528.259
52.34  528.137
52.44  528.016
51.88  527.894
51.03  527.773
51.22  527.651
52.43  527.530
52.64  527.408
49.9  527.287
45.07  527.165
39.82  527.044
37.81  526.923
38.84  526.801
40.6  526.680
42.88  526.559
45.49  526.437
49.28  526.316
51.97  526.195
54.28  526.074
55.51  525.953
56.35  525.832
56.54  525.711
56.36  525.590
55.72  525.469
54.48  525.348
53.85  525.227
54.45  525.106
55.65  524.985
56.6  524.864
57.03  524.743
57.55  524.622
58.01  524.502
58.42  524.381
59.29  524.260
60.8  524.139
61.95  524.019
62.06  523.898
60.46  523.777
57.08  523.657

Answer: 0.23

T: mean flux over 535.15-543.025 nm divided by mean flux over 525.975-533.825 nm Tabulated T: 1.05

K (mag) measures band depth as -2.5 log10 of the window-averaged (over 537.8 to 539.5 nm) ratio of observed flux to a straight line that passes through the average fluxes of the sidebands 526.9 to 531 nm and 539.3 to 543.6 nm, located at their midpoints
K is -0.04 mag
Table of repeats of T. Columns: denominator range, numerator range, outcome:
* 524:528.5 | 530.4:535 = 1.06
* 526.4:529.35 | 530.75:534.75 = 1.09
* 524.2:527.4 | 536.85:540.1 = 1.05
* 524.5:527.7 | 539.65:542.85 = 1.07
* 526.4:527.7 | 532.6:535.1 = 1.18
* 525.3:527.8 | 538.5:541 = 1.06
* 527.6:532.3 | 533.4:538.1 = 1.02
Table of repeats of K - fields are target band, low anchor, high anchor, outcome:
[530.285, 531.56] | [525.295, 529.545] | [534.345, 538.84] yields -0.09 mag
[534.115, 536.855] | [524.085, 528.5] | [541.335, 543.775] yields -0.07 mag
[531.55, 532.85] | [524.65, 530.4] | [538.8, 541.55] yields -0.05 mag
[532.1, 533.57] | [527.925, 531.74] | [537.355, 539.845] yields 0.06 mag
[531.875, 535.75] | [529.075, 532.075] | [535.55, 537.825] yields 0.04 mag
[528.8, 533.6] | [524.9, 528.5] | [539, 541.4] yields -0.08 mag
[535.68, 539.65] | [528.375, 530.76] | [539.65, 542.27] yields -0.03 mag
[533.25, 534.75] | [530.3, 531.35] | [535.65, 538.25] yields 0.05 mag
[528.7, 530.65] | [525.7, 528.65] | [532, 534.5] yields -0.05 mag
